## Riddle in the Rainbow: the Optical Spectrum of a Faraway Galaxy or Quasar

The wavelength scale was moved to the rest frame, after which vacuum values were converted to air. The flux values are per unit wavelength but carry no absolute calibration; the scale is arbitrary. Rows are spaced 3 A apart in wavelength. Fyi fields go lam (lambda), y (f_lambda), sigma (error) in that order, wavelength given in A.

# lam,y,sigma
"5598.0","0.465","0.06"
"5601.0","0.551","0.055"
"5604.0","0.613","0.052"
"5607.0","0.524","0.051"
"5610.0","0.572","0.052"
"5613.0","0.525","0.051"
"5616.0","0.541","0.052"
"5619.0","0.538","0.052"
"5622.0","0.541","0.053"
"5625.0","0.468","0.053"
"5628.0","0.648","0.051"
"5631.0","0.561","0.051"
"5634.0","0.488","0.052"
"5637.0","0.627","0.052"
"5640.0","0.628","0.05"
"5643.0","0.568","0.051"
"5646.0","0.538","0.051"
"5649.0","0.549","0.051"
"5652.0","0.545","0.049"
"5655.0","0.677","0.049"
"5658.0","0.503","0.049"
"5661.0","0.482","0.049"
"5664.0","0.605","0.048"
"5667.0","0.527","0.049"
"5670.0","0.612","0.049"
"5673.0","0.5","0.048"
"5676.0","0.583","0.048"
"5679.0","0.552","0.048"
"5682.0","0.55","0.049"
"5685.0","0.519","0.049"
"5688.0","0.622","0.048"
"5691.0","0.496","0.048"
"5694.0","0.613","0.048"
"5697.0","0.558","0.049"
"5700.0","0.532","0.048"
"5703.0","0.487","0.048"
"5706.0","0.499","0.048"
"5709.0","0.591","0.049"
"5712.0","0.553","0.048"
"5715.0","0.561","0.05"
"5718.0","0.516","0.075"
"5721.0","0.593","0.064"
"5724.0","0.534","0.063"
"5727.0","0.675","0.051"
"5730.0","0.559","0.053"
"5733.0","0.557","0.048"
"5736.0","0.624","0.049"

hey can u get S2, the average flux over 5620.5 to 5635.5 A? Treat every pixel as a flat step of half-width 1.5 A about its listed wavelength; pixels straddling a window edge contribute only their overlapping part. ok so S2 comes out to 0.541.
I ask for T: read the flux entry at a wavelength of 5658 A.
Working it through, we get 0.503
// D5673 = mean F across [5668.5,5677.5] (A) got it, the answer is 0.565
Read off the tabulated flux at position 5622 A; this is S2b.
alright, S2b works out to 0.541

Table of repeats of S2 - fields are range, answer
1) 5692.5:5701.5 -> 0.568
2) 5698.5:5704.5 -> 0.509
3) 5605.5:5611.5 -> 0.548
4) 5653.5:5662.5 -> 0.554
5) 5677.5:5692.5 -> 0.548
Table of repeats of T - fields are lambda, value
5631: 0.561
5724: 0.534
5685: 0.519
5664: 0.605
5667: 0.527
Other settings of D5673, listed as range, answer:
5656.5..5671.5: 0.546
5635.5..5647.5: 0.59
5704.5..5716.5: 0.551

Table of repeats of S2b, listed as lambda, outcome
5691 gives 0.496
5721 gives 0.593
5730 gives 0.559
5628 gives 0.648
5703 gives 0.487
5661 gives 0.482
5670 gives 0.612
